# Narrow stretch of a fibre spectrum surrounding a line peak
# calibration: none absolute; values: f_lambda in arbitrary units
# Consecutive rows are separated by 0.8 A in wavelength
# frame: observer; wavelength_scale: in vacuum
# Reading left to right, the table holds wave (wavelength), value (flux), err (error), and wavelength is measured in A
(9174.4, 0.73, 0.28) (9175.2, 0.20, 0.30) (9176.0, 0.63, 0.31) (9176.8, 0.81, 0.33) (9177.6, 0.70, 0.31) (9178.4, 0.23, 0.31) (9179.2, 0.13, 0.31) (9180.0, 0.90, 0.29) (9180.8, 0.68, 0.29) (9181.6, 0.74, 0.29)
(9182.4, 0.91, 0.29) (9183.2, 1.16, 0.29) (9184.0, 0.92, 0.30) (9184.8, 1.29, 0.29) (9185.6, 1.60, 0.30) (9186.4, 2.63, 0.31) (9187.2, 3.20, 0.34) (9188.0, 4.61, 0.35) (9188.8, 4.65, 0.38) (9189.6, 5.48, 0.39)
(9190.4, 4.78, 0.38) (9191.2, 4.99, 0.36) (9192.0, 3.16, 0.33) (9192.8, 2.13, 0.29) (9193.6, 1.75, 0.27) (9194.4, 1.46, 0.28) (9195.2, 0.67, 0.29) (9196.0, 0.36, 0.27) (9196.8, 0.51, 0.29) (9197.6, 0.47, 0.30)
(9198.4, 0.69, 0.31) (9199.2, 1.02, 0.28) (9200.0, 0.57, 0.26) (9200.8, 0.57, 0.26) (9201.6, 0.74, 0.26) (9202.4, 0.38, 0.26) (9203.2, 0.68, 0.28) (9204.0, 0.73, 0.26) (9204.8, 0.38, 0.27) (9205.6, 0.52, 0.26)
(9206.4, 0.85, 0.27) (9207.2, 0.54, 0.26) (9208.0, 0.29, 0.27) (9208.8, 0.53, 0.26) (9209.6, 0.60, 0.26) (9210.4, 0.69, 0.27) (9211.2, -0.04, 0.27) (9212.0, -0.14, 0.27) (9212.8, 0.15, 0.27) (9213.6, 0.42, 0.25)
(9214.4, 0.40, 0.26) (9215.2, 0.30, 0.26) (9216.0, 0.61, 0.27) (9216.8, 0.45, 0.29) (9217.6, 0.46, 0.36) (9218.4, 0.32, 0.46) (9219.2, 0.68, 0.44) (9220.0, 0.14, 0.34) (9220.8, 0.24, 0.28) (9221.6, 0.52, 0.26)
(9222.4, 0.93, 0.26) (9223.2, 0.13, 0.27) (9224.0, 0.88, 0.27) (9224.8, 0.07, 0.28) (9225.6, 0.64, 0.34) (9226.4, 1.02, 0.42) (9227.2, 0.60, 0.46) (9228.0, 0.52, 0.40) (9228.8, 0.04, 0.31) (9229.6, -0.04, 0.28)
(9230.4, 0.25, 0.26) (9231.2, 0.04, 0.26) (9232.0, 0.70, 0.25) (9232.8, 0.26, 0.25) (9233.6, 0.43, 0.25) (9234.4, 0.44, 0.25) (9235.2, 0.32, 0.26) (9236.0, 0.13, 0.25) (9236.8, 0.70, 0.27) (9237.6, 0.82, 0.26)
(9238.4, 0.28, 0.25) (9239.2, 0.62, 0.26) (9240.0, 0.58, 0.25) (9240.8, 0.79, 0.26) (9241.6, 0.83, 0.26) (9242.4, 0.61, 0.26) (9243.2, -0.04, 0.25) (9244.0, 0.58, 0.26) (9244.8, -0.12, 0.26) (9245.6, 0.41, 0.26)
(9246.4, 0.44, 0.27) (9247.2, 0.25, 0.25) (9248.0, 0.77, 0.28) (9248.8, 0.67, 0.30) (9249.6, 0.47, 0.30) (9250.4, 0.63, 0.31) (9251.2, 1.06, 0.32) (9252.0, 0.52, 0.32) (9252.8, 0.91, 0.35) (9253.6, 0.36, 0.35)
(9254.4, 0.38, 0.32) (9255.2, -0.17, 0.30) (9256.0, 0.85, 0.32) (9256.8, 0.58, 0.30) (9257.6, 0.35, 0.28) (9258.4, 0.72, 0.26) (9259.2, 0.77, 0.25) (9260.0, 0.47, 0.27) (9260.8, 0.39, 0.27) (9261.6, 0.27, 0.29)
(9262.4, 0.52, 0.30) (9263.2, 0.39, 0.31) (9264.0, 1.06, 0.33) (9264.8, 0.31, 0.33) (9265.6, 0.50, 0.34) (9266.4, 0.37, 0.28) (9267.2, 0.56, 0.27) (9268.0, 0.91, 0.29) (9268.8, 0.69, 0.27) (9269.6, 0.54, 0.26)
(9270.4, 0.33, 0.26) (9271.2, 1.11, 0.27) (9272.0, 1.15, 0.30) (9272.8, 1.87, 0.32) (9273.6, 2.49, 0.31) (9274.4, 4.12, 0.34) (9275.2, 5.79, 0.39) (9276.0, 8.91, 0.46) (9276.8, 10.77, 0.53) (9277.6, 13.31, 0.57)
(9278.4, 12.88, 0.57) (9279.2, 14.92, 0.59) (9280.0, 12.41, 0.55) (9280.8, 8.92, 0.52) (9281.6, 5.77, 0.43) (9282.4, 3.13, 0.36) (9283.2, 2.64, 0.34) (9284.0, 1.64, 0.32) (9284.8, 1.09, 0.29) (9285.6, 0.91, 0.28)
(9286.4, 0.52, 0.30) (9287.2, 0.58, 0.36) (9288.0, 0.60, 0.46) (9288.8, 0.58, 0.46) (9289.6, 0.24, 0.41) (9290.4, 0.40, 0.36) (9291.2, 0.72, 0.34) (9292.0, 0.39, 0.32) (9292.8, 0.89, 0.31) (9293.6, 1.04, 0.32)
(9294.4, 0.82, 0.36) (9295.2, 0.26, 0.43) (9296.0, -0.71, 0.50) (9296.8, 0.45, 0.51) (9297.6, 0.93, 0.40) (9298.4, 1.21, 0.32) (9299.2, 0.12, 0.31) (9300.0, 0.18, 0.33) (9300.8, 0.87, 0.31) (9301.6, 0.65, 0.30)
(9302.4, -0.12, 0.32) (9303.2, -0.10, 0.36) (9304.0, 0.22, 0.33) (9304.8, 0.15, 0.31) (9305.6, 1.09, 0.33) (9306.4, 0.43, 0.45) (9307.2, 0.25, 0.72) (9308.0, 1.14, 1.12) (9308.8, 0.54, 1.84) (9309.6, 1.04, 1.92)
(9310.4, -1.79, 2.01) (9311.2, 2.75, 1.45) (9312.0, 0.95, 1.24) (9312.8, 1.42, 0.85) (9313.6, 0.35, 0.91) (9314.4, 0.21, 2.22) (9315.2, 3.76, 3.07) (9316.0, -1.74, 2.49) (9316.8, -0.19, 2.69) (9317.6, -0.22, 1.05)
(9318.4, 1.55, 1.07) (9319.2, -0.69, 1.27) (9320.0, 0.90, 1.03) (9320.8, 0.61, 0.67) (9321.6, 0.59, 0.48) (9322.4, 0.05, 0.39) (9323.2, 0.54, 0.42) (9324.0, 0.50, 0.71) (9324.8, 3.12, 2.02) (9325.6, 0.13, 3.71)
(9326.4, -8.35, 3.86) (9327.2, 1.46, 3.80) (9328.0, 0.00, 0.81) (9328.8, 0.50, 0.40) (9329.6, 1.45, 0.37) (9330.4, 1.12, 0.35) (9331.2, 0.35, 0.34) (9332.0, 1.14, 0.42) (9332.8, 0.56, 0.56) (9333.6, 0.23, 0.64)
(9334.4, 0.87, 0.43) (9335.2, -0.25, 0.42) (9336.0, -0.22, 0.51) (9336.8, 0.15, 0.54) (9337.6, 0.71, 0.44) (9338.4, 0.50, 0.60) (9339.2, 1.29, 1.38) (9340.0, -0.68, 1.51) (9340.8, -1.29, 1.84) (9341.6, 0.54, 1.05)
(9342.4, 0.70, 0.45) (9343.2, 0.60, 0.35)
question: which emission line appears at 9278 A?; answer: [O III]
